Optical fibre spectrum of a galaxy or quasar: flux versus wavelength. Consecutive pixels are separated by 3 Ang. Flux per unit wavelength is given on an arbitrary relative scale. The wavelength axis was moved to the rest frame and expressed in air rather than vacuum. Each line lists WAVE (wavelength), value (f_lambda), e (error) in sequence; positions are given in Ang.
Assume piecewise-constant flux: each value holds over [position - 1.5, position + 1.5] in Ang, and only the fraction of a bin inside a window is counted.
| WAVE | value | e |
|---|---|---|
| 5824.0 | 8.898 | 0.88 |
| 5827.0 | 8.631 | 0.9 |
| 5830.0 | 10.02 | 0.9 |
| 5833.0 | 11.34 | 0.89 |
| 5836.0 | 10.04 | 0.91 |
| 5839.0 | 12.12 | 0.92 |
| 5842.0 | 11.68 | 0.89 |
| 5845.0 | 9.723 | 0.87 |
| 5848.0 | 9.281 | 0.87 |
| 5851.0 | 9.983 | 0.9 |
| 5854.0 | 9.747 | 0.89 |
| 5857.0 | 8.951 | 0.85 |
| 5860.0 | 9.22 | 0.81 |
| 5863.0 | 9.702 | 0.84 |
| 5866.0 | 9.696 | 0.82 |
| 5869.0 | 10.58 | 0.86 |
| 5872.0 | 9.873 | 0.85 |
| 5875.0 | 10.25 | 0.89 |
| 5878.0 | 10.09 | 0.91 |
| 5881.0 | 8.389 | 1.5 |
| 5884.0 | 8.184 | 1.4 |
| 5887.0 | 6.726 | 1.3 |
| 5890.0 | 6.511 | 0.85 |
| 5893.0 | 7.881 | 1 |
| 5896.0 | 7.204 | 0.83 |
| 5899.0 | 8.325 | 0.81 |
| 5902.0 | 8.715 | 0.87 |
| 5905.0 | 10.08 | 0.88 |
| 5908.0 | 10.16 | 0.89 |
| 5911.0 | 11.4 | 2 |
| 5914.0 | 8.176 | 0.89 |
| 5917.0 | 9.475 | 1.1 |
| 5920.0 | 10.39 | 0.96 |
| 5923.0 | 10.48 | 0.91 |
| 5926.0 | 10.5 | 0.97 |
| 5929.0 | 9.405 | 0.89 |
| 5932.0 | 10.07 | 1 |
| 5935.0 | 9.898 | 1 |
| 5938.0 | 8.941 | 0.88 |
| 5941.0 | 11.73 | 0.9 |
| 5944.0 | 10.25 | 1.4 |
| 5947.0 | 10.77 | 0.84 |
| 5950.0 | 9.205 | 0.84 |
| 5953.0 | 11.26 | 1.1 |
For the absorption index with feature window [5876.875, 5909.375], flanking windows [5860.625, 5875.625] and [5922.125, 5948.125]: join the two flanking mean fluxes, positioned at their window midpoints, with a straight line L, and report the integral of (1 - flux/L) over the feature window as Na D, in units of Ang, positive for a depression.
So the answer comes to 5.5 Ang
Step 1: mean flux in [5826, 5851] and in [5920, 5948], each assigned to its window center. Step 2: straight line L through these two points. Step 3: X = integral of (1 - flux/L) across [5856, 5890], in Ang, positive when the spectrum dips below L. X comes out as 3.9 Ang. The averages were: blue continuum 10.4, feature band 9.13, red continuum 10.2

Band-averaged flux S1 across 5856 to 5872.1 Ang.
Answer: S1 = 9.68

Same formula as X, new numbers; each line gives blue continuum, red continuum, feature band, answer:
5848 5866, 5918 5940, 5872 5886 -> 0.6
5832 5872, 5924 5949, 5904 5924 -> 0.3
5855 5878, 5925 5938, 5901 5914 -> -0.1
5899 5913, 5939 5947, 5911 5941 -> 1.4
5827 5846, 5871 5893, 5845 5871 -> -0.1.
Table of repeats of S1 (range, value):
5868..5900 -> 8.52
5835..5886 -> 9.82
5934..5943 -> 10.2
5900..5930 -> 9.86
